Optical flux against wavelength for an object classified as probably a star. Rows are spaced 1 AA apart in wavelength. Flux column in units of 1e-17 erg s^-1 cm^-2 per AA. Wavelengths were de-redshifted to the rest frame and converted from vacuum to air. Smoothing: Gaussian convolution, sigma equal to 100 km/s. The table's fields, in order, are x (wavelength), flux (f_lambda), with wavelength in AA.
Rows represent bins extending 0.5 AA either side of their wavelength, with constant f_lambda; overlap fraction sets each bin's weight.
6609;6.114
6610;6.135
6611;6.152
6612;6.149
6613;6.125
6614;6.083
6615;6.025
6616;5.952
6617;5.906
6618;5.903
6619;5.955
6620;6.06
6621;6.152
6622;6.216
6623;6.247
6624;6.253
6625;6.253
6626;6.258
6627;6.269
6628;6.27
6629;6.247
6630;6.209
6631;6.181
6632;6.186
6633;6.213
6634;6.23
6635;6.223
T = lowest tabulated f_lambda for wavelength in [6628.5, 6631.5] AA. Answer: 6.181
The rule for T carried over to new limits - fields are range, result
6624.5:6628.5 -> 6.253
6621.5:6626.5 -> 6.216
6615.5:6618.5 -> 5.903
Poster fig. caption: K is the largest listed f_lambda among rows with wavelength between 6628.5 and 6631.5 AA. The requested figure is 6.247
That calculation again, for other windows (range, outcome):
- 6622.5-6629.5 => 6.27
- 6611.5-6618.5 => 6.149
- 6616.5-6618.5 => 5.906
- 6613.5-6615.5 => 6.083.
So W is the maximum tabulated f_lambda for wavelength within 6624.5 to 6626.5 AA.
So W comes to 6.258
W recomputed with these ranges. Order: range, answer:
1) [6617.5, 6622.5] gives 6.216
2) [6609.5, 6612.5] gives 6.152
